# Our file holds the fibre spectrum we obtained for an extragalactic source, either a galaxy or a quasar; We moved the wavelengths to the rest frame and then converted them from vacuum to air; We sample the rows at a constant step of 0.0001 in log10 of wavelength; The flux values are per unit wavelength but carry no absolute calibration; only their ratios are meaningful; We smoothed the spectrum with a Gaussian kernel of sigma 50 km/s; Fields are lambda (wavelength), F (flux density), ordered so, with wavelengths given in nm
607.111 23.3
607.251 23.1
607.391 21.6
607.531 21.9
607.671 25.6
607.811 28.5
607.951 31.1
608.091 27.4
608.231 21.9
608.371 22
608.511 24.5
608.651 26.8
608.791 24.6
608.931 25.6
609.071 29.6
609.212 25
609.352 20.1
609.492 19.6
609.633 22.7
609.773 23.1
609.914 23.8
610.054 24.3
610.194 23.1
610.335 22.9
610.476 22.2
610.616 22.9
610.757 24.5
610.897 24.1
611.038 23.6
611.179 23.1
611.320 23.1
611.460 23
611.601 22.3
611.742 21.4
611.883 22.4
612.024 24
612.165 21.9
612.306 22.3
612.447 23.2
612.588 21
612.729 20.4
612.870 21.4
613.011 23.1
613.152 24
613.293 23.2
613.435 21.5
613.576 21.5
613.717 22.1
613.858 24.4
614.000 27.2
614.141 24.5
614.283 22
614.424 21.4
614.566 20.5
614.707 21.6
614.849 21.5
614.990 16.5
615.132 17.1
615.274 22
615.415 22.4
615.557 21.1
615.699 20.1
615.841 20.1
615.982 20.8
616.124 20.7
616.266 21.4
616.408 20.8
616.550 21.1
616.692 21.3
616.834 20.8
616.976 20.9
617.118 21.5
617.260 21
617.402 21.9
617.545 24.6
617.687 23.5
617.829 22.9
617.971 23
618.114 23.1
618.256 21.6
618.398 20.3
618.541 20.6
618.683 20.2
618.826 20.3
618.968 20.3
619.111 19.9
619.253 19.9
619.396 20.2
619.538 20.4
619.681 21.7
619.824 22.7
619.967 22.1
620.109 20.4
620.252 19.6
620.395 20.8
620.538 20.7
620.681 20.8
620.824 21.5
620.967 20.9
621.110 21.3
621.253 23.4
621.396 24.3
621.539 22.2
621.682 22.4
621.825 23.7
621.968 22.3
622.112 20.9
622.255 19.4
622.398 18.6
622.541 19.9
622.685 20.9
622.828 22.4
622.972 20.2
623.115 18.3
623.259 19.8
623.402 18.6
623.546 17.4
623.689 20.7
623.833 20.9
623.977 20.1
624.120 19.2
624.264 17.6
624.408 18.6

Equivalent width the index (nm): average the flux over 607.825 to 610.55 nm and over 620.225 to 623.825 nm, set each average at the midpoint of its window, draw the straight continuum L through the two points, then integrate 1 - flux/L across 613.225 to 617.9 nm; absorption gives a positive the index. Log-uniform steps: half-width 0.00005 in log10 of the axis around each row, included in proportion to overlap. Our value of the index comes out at 0.20 nm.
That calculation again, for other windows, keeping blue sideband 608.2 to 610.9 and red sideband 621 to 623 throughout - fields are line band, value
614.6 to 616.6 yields 0.19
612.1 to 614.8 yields 0.06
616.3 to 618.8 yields 0.07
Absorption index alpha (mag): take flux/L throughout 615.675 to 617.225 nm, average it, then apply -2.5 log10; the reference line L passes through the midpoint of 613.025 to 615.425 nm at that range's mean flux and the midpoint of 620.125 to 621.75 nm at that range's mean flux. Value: 0.05 mag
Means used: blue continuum 22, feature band 20.9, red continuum 21.6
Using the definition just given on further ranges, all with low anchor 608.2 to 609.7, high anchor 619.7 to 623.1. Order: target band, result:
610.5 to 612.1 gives 0.02 mag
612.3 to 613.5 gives 0.04 mag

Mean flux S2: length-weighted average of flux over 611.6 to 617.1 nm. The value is 21.7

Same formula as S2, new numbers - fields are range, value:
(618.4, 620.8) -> 20.7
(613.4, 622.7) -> 21.4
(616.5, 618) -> 22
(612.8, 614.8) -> 22.7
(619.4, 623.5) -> 21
